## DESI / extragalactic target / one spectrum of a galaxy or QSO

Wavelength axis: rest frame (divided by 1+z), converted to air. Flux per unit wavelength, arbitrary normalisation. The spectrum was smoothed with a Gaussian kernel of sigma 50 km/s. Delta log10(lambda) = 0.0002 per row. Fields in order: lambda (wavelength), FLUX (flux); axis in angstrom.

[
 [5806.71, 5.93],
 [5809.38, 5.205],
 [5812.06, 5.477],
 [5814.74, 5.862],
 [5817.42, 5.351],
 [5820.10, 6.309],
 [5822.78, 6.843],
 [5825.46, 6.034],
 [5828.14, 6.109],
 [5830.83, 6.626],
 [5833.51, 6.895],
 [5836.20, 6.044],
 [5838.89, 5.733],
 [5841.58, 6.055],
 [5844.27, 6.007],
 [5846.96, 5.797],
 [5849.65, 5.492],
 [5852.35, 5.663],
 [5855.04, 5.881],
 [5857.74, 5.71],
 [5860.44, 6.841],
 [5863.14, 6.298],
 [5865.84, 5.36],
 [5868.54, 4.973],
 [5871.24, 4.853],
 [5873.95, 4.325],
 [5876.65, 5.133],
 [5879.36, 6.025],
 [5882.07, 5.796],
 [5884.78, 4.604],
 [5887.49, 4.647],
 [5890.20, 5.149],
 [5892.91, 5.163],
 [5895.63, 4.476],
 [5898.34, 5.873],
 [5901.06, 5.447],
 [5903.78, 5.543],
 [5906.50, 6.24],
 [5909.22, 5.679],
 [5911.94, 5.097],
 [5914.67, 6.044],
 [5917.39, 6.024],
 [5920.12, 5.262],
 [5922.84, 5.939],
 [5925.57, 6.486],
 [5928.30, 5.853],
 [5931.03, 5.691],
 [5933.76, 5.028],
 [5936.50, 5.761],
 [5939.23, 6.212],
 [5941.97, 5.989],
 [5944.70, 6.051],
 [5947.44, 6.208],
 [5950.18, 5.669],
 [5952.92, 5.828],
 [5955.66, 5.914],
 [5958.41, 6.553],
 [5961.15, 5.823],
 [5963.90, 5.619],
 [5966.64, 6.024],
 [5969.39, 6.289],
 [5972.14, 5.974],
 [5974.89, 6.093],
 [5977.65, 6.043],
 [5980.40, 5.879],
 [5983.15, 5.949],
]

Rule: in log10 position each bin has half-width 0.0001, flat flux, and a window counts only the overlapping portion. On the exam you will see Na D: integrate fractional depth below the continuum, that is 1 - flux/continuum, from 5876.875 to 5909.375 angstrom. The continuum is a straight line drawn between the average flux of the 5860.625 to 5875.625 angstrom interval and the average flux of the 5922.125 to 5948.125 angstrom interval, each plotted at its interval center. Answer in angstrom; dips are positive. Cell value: 0.9 angstrom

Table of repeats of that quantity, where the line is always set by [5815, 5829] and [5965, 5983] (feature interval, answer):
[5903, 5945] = 1.8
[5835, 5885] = 3.8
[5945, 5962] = 0.1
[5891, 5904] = 1.7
